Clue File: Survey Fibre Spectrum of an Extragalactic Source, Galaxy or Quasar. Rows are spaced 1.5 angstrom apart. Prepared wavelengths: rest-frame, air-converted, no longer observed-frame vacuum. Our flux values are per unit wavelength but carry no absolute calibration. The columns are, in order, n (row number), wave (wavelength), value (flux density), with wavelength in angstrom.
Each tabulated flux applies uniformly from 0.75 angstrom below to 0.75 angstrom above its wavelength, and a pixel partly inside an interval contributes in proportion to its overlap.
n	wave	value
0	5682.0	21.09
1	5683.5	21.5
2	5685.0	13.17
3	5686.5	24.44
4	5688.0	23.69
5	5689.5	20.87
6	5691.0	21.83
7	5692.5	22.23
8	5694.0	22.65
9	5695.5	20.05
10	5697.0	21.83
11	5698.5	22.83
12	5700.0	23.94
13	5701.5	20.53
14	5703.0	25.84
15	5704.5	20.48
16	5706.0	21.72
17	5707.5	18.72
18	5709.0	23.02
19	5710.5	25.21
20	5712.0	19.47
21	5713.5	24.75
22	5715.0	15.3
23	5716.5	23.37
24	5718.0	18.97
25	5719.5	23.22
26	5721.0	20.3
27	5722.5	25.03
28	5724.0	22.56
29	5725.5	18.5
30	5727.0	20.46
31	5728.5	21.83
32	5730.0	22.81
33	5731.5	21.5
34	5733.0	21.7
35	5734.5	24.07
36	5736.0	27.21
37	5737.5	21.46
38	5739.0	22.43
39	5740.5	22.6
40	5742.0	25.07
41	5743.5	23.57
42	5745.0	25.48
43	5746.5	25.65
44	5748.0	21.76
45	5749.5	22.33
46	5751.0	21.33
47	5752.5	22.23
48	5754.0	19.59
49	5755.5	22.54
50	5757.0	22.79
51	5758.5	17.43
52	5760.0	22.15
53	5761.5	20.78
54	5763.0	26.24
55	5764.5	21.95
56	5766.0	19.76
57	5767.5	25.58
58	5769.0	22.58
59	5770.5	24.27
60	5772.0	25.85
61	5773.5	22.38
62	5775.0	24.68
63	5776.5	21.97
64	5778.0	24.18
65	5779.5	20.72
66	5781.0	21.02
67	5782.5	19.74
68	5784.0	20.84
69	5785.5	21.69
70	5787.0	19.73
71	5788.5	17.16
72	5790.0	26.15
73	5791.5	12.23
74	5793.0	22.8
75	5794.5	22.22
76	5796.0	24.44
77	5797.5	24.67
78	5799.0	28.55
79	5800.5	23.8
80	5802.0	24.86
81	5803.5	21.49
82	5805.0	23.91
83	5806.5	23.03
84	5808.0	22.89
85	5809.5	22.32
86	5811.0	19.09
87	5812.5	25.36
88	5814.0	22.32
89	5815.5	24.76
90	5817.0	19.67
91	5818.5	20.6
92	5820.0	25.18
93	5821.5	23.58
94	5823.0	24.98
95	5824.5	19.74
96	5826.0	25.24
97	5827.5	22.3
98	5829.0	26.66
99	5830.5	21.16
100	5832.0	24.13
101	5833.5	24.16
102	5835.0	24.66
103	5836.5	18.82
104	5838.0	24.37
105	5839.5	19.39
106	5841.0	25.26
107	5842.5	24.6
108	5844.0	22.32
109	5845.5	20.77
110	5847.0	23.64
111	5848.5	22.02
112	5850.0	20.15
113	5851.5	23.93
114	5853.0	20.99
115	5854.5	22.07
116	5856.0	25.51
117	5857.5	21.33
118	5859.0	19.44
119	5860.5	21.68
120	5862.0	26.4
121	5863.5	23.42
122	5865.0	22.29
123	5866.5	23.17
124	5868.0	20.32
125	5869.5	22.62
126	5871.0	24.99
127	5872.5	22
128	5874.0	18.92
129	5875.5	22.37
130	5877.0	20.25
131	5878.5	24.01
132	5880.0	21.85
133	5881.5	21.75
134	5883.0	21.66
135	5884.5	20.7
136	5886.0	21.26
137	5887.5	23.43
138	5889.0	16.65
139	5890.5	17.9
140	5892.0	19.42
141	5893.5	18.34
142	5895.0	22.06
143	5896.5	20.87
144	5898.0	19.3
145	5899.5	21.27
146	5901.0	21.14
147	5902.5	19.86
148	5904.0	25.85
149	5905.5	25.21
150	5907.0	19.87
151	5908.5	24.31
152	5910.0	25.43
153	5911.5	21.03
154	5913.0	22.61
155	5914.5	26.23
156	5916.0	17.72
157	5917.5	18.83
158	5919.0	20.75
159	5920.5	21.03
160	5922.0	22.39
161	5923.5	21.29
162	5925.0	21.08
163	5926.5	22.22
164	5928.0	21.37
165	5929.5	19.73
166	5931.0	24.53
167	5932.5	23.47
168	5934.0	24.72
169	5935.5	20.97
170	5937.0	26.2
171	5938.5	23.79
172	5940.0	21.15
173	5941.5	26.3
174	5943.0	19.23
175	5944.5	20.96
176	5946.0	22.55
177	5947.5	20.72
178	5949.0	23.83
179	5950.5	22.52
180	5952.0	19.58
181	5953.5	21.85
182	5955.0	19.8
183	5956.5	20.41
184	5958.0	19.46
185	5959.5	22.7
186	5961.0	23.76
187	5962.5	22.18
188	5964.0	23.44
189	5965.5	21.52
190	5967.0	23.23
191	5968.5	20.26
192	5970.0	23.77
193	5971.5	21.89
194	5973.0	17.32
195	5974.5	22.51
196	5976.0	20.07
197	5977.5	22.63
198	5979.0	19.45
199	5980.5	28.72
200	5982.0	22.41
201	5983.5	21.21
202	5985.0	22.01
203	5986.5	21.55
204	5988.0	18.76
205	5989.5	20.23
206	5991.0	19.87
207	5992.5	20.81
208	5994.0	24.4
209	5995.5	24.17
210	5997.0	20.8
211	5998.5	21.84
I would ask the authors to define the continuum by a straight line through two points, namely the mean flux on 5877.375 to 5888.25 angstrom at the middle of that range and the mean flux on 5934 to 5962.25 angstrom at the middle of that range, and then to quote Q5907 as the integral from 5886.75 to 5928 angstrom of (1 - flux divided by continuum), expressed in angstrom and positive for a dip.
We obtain 1.32 angstrom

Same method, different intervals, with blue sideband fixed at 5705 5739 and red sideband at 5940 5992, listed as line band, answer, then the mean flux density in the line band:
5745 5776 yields -1.2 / 22.7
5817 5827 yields -0.5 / 22.9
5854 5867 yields -0.6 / 22.8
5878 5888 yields -0.1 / 22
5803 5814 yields -0.4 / 22.6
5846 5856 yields -0.3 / 22.4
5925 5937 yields -0.5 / 22.6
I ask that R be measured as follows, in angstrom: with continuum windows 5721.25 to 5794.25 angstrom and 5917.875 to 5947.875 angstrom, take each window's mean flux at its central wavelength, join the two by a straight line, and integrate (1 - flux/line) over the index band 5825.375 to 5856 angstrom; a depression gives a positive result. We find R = -0.9 angstrom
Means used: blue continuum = 22.2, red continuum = 22.2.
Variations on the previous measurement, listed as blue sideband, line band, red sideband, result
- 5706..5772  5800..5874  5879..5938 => -2.78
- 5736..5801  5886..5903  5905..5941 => 1.74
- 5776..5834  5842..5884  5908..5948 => 0.23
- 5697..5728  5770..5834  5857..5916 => -2.80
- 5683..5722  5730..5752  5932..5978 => -1.67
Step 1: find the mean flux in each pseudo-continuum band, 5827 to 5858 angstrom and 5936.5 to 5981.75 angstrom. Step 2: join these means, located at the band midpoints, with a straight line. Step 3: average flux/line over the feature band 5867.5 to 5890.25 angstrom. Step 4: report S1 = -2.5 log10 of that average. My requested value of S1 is 0.05 mag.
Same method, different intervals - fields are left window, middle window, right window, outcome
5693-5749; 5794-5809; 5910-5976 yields -0.09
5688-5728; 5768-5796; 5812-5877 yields 0.02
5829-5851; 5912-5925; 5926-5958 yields 0.05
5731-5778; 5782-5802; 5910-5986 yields 0.04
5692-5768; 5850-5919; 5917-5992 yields 0.01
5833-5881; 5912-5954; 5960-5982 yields 0.01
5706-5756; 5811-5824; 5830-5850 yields -0.02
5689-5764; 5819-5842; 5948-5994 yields -0.06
